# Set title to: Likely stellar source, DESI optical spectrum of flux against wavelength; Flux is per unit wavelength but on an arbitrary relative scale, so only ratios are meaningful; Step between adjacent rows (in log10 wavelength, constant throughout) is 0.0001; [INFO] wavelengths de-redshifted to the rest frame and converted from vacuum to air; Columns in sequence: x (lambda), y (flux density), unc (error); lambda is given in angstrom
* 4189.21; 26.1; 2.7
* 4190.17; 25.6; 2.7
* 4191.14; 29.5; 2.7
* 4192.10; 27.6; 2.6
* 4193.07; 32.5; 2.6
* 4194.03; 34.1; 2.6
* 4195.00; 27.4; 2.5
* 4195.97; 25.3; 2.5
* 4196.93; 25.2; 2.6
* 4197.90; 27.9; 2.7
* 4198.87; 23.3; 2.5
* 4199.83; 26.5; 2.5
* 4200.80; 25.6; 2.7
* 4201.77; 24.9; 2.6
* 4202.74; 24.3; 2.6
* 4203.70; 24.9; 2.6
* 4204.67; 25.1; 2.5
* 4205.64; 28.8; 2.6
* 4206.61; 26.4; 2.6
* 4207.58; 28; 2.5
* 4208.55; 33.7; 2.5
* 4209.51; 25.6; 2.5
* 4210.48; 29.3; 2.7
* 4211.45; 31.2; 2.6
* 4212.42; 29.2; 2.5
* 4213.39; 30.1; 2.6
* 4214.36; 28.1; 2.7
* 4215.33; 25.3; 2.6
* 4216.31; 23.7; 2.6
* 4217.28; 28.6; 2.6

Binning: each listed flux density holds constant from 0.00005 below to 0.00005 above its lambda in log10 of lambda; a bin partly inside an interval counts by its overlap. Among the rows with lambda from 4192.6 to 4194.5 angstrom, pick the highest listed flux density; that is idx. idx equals 34.1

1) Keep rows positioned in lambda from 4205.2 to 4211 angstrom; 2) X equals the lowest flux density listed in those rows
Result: 25.6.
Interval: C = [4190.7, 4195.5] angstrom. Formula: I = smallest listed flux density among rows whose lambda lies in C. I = 27.4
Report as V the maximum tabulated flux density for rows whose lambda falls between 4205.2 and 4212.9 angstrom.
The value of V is 33.7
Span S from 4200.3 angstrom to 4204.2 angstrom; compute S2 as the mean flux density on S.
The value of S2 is 24.9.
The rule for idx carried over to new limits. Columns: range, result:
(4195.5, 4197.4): 25.3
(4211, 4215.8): 31.2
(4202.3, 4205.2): 25.1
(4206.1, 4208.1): 28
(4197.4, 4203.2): 27.9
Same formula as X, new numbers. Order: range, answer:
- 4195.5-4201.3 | 23.3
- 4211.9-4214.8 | 28.1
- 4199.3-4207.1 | 24.3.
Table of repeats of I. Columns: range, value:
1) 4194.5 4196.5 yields 25.3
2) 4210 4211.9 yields 29.3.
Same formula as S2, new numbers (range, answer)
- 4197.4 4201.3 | 25.8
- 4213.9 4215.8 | 26.7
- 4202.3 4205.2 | 24.9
